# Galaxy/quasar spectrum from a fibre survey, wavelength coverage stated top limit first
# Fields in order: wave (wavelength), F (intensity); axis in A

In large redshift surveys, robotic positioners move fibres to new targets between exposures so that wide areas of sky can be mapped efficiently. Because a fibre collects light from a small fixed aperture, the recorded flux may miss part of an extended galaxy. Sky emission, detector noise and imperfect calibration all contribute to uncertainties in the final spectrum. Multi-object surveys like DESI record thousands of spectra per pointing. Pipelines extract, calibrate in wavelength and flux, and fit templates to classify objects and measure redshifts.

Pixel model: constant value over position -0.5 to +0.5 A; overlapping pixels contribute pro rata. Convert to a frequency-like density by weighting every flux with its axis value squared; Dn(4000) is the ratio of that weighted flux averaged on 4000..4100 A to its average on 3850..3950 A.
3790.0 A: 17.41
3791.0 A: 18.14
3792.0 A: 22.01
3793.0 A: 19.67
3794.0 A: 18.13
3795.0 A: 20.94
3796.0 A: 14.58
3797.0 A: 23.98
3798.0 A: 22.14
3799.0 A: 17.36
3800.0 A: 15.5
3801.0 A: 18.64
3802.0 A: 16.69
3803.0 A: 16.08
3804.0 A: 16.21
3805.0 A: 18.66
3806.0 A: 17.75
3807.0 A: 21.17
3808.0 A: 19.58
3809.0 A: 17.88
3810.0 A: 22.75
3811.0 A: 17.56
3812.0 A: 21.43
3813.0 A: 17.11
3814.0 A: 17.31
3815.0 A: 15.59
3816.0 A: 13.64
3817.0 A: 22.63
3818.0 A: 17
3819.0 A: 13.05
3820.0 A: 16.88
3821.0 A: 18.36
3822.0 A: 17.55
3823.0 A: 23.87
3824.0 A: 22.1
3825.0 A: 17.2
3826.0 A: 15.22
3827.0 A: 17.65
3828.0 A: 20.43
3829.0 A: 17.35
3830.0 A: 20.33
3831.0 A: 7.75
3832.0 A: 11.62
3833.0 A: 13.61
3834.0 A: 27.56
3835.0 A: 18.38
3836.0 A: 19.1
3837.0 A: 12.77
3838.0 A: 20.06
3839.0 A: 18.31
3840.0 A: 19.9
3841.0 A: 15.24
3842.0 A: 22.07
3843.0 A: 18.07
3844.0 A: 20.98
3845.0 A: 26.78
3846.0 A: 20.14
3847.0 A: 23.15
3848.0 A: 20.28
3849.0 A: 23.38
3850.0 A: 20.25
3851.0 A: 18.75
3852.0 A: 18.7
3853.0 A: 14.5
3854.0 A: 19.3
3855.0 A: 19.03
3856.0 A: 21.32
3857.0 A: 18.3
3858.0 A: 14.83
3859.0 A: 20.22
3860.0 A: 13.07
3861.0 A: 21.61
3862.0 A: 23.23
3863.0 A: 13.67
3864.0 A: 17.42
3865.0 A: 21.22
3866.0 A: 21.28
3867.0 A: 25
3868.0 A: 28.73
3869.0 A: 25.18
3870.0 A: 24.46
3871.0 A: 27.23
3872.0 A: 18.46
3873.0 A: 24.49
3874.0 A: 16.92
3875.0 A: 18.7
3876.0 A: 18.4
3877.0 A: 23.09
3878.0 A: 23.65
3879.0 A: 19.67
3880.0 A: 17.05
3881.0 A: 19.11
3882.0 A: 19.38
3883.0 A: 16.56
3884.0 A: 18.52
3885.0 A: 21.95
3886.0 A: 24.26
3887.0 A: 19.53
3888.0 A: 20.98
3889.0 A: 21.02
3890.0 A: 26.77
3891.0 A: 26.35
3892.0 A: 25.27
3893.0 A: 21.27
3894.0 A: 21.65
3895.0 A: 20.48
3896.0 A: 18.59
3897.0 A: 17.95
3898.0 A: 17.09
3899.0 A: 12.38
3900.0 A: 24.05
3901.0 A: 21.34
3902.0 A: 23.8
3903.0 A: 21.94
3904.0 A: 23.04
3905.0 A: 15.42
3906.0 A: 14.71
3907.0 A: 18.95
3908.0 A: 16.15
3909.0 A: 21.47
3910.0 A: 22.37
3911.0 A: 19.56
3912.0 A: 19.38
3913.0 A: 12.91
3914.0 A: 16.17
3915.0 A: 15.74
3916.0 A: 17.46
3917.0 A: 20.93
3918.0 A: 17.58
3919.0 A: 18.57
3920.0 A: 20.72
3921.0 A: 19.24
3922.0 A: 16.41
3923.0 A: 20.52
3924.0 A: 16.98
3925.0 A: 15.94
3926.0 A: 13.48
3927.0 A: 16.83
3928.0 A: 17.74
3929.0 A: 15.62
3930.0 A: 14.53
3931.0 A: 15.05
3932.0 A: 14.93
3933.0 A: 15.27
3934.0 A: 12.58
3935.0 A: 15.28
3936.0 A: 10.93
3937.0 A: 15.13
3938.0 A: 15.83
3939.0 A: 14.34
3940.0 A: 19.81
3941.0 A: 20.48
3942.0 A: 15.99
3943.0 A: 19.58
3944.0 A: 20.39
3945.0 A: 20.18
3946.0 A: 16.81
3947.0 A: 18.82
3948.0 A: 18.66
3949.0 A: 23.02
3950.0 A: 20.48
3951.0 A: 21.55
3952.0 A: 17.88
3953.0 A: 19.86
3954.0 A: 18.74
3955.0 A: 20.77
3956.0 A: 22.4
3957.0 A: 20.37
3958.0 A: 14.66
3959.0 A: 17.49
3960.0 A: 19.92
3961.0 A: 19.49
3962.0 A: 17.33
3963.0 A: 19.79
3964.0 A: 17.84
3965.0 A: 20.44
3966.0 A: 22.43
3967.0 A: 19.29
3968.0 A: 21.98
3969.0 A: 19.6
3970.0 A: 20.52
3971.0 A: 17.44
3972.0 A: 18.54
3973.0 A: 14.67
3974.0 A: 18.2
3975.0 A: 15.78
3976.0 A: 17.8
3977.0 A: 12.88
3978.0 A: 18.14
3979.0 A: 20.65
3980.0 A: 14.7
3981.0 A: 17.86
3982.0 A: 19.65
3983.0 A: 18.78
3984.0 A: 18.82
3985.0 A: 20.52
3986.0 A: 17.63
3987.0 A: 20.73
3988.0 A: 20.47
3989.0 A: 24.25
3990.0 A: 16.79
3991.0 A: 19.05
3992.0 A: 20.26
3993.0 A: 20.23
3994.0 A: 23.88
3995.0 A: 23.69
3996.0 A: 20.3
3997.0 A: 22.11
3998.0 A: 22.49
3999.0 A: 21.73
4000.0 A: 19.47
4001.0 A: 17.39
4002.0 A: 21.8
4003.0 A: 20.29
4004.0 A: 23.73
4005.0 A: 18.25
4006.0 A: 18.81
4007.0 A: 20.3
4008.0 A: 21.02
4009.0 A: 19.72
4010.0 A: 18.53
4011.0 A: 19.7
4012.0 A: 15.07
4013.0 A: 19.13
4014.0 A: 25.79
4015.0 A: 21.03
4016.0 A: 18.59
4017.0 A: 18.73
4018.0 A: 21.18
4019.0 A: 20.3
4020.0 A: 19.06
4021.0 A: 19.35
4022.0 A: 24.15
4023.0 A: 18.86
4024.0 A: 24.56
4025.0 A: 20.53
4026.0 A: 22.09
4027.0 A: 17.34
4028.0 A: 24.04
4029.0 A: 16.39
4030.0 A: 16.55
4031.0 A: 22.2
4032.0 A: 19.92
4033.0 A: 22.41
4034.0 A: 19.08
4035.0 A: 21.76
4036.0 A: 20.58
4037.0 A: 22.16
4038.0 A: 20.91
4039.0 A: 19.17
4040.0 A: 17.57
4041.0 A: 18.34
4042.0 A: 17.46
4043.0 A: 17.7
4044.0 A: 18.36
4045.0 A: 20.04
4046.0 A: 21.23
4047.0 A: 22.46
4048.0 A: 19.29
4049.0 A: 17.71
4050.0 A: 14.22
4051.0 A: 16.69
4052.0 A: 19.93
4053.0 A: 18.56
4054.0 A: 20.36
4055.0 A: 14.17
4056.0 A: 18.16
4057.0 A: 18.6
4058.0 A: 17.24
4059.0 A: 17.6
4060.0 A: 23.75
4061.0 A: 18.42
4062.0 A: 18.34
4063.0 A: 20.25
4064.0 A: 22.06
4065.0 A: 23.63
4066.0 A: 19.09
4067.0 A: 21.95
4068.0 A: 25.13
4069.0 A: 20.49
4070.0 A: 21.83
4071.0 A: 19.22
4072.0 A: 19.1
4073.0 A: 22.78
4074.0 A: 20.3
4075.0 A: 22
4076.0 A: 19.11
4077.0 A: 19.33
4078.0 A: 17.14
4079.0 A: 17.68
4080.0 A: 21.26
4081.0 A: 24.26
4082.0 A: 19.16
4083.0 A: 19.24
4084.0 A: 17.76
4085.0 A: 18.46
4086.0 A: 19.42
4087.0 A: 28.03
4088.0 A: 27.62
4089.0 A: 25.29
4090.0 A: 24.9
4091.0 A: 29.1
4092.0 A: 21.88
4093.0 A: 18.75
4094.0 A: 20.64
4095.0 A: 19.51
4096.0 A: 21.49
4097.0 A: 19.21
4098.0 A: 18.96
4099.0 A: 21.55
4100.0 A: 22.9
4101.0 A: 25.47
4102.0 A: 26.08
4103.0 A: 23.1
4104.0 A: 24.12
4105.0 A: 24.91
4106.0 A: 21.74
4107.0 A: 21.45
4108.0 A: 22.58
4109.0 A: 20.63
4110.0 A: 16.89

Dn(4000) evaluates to 1.15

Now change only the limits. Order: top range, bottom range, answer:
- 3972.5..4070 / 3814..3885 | 1.12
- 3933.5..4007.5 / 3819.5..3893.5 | 1.01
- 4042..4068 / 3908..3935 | 1.20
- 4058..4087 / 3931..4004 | 1.14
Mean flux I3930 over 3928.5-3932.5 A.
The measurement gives 15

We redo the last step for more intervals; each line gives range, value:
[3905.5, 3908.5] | 16.6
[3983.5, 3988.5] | 19.6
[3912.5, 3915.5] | 14.9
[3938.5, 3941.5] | 18.2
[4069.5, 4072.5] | 20.1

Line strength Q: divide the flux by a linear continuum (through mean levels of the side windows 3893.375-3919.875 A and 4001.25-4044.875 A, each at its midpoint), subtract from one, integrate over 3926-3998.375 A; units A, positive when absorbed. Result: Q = 3.4 A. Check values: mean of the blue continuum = 18.9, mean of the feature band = 18.5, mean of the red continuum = 20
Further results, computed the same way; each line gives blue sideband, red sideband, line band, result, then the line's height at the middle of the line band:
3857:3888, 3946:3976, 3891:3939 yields 4.8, 19.9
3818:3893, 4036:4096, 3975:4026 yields 0.4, 20.1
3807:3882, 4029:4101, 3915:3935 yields 2.9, 19.7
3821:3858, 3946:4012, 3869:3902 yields -3.3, 19.1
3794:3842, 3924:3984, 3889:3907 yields -2.7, 18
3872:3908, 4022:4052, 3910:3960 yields 6.1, 20.1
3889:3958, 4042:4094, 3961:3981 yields 0.8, 19.1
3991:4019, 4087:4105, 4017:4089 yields 5.9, 21.9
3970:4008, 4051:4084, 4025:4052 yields 0.4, 19.7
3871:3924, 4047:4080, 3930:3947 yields 2.9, 19.8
